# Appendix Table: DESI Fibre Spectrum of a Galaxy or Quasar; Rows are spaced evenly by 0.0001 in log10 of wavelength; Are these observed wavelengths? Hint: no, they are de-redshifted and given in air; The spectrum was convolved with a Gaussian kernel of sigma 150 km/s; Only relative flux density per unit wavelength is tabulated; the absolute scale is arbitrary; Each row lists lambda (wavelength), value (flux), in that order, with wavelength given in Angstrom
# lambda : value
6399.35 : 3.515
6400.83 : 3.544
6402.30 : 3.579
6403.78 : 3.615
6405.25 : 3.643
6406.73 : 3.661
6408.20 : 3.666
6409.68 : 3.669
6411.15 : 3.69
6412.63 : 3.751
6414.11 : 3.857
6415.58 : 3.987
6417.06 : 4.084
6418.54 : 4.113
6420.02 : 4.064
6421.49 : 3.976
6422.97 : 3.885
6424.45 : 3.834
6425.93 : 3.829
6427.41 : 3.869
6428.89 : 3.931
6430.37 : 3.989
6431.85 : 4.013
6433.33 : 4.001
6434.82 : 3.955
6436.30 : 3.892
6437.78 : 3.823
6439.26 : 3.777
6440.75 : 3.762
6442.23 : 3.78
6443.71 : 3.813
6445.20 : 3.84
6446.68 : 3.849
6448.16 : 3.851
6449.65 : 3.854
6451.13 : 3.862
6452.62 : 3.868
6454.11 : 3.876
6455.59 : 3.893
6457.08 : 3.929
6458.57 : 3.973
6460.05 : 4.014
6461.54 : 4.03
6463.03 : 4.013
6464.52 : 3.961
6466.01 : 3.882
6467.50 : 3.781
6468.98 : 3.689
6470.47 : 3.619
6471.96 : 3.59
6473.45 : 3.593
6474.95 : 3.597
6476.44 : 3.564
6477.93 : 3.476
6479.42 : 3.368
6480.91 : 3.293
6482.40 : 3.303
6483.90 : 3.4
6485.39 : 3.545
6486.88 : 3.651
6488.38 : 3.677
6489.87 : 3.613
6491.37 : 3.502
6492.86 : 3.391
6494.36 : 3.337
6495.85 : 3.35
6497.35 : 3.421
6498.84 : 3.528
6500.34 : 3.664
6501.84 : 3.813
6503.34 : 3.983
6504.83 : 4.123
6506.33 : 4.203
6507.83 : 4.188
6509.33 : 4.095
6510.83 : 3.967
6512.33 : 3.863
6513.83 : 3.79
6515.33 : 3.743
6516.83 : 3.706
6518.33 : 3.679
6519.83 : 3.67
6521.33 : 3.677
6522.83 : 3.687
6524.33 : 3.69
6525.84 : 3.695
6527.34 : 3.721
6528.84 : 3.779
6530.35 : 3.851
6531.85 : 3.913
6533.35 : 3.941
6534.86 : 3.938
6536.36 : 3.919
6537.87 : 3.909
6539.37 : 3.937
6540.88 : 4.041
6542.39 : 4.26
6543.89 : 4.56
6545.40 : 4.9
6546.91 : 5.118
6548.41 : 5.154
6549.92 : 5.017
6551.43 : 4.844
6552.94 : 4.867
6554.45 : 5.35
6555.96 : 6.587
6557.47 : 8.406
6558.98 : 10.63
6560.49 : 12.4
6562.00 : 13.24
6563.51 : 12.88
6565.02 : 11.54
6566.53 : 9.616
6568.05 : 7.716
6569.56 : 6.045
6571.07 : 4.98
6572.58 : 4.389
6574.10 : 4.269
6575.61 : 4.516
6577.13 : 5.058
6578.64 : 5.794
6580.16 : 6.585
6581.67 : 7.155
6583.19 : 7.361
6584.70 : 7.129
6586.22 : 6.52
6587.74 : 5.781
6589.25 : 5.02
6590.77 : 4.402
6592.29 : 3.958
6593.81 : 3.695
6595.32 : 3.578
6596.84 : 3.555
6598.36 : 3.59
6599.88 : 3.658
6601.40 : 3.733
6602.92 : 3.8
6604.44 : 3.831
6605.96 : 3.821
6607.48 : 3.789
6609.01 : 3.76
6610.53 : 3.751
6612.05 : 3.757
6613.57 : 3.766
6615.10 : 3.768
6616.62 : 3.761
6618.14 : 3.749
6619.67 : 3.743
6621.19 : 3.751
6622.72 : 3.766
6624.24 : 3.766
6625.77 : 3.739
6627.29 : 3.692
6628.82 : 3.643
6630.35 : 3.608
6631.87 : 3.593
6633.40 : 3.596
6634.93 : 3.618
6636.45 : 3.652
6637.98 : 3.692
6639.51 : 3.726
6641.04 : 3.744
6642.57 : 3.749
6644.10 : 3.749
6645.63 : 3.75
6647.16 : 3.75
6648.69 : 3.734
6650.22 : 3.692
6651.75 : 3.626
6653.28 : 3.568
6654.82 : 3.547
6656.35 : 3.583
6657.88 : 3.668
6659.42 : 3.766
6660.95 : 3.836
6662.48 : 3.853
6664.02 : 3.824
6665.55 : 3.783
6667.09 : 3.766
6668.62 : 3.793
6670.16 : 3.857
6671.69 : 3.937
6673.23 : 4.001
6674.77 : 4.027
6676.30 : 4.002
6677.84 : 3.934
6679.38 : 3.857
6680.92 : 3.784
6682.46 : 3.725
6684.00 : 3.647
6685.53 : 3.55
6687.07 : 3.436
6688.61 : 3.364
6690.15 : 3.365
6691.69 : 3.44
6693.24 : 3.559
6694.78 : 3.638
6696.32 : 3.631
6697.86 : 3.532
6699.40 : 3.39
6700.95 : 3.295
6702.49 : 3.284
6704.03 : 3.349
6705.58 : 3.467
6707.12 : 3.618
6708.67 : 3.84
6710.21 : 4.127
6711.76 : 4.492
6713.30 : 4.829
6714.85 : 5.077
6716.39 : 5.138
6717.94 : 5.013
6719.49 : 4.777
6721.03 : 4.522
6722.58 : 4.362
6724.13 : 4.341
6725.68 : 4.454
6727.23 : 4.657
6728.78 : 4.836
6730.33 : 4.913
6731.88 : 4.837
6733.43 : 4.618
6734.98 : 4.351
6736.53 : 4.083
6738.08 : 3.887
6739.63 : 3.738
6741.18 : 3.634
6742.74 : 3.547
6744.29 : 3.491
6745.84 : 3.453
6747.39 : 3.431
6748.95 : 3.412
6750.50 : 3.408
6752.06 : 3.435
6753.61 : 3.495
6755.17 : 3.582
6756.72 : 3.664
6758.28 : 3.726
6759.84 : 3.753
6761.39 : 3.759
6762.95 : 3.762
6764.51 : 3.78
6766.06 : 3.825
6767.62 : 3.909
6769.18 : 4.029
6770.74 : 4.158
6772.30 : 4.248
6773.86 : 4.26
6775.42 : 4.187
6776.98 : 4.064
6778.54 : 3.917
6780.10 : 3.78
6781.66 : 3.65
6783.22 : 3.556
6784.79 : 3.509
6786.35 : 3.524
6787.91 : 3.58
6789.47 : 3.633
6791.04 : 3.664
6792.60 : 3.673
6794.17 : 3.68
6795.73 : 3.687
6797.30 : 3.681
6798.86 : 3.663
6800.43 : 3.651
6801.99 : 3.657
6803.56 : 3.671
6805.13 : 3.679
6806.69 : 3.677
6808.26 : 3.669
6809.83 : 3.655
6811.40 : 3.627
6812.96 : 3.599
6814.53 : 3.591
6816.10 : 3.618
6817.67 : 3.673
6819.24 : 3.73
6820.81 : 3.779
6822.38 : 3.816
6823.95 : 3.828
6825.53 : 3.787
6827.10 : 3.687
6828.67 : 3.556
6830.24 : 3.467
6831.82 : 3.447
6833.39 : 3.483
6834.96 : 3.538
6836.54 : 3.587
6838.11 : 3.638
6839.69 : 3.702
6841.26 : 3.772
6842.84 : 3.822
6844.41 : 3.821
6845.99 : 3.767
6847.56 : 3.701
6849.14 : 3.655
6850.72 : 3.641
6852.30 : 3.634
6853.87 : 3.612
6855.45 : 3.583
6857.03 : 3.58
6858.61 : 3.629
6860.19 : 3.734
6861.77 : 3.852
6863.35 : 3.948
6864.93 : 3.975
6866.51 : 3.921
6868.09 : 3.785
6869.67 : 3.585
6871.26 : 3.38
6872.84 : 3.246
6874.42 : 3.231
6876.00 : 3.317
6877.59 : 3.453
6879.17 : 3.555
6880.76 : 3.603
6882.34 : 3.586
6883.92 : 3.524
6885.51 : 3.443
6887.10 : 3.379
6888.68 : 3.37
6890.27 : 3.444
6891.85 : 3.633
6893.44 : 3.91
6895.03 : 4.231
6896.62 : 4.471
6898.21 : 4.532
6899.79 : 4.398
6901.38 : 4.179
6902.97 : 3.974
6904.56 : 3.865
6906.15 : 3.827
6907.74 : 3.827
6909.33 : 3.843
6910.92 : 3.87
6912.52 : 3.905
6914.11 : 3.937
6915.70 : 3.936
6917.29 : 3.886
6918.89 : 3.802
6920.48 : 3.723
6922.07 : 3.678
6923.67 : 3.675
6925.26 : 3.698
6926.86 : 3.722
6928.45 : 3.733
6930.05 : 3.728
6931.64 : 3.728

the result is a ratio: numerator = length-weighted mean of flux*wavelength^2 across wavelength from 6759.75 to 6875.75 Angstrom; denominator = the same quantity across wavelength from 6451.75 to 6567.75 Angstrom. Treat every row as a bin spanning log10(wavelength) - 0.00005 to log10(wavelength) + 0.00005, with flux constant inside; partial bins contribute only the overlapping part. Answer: 0.9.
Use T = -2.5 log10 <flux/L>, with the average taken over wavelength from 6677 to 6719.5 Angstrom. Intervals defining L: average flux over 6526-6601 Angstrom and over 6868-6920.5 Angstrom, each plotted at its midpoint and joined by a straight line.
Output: 0.27 mag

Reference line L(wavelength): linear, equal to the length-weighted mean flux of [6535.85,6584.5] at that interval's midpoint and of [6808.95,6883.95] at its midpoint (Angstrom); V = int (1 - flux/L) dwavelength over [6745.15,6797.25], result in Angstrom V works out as 7.9 Angstrom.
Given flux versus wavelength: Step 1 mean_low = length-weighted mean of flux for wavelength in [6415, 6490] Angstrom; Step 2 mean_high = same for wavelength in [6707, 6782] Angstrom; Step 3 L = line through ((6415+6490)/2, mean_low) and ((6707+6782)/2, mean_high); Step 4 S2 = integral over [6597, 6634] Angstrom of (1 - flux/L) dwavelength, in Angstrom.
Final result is 2.2 Angstrom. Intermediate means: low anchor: 3.8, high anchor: 4.08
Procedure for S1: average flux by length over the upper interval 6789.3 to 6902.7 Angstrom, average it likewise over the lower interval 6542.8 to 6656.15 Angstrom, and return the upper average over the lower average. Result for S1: 0.7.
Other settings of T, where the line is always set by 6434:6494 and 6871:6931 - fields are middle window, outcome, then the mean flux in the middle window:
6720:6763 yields -0.07 mag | 3.98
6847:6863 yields 0.02 mag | 3.67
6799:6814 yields 0.03 mag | 3.65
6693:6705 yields 0.09 mag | 3.46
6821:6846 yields 0.02 mag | 3.67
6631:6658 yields 0.02 mag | 3.67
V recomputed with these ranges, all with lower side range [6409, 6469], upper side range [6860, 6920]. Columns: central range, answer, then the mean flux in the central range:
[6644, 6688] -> 0.8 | 3.76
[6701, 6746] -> -4.8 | 4.23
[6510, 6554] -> -2.7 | 4.11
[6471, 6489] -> 1.8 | 3.5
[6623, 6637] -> 0.7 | 3.66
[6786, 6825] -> 1.3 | 3.67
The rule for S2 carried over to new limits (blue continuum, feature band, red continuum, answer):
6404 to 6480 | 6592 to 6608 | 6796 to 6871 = 0.2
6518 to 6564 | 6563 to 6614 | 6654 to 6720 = -4.0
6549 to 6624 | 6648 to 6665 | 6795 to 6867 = 4.6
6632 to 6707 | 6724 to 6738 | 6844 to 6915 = -3.2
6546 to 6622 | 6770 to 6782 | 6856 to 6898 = 0.8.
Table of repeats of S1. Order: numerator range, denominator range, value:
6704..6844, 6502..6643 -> 0.80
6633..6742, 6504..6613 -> 0.76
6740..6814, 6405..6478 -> 0.96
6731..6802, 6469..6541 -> 1.02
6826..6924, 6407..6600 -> 0.82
